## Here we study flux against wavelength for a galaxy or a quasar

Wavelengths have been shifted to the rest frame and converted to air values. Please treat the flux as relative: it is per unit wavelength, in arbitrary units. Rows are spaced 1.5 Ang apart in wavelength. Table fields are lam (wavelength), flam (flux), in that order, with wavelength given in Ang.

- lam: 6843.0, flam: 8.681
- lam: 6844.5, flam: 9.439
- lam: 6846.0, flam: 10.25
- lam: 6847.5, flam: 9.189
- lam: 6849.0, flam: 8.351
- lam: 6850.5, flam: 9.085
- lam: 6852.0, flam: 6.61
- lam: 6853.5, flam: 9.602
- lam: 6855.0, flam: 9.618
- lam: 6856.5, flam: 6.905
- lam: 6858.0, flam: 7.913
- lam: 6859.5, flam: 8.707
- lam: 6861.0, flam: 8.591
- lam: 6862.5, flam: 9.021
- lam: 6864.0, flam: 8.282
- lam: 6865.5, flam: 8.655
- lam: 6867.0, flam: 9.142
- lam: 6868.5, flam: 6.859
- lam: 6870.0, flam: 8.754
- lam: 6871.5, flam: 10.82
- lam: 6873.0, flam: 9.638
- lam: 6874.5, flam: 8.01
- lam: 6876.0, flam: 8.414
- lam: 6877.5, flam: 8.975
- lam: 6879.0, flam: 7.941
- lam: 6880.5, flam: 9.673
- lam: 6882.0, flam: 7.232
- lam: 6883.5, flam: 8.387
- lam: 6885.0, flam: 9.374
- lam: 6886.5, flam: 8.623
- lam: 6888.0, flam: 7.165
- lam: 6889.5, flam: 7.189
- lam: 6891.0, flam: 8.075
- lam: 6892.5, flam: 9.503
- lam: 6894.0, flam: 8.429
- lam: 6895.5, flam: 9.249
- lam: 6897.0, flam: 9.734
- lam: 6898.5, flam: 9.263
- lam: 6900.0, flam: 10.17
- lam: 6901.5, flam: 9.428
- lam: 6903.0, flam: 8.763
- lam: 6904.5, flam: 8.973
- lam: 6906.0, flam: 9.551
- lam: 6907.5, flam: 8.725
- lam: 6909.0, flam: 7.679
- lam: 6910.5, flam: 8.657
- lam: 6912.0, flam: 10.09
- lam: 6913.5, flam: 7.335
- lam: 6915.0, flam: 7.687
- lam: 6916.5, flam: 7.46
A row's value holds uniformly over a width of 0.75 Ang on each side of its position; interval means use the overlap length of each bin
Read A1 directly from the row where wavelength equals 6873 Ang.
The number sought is 9.638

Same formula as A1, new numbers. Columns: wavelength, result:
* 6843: 8.681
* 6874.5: 8.01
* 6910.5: 8.657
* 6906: 9.551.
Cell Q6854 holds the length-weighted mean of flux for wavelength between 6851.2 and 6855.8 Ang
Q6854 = 8.6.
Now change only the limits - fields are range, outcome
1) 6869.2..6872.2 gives 9.72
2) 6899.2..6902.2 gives 9.8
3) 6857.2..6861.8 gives 8.39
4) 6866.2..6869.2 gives 8.03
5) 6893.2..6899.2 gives 9.17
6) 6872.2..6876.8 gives 8.71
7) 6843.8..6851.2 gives 9.26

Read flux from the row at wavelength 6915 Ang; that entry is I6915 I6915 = 7.687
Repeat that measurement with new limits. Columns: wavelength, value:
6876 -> 8.414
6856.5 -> 6.905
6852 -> 6.61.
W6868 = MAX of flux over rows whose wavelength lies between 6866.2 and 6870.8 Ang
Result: 9.142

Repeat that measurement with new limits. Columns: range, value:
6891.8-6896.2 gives 9.503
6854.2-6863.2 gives 9.618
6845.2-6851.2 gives 10.25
